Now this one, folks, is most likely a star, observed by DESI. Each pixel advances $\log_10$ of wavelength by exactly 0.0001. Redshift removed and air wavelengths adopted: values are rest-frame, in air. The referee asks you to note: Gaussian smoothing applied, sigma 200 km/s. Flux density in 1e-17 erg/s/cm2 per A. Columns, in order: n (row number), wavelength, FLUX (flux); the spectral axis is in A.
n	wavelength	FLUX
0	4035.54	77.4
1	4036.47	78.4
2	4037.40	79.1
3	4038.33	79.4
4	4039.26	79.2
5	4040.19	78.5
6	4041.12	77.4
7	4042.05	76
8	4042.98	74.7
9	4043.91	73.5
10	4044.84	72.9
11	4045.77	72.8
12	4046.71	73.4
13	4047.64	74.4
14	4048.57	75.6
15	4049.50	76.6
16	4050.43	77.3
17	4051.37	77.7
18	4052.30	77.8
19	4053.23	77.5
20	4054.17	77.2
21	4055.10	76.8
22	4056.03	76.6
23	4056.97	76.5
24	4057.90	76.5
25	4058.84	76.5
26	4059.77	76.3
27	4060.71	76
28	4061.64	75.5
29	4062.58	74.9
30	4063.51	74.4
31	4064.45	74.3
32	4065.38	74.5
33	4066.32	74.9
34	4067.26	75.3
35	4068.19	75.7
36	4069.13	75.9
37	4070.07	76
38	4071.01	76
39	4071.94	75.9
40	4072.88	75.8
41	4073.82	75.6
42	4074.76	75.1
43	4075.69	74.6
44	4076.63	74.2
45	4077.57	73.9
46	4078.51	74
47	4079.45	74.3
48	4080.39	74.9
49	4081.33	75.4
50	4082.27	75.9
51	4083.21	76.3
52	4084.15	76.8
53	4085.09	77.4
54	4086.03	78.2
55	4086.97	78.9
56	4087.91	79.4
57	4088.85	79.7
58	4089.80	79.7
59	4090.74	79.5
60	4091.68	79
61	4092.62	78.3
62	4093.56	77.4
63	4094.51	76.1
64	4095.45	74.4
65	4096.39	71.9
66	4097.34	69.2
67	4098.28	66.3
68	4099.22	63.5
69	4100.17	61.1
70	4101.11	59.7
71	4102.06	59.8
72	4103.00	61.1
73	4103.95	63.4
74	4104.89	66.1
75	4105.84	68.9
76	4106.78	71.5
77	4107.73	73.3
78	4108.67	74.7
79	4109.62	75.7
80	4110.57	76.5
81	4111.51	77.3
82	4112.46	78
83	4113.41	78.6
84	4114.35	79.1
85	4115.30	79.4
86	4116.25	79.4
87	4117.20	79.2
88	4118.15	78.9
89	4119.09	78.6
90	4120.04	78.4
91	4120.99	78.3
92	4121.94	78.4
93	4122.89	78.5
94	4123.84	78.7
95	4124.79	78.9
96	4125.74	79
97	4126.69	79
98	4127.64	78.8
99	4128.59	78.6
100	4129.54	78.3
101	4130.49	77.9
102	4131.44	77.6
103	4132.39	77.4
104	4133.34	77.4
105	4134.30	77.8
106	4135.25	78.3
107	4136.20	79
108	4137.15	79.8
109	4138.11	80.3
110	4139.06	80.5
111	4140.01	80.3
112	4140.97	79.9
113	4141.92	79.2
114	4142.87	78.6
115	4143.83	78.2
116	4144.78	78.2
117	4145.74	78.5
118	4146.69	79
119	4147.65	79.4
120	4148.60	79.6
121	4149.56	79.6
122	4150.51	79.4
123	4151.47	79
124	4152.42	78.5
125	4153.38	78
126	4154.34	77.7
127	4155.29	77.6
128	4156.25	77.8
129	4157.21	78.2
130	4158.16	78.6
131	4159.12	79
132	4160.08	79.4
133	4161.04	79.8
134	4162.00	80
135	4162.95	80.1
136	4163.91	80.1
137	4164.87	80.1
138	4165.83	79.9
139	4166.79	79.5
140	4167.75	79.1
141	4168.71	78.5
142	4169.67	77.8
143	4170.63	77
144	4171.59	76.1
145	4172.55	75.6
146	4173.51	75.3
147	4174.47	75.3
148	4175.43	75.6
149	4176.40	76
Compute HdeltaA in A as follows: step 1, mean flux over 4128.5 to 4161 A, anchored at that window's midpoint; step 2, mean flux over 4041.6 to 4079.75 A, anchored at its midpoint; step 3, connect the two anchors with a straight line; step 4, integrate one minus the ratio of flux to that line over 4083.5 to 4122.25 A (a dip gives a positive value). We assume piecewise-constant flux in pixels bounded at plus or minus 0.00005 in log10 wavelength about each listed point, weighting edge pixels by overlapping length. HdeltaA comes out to 1.5 A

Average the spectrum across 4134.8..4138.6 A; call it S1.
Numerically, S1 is 79.4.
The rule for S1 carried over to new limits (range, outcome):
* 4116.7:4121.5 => 78.7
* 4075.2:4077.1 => 74.7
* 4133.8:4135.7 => 77.8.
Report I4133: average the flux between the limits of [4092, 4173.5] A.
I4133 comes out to 76.6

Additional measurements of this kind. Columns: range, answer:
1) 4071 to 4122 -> 74.4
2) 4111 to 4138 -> 78.5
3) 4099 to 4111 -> 67.3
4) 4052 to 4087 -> 75.8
